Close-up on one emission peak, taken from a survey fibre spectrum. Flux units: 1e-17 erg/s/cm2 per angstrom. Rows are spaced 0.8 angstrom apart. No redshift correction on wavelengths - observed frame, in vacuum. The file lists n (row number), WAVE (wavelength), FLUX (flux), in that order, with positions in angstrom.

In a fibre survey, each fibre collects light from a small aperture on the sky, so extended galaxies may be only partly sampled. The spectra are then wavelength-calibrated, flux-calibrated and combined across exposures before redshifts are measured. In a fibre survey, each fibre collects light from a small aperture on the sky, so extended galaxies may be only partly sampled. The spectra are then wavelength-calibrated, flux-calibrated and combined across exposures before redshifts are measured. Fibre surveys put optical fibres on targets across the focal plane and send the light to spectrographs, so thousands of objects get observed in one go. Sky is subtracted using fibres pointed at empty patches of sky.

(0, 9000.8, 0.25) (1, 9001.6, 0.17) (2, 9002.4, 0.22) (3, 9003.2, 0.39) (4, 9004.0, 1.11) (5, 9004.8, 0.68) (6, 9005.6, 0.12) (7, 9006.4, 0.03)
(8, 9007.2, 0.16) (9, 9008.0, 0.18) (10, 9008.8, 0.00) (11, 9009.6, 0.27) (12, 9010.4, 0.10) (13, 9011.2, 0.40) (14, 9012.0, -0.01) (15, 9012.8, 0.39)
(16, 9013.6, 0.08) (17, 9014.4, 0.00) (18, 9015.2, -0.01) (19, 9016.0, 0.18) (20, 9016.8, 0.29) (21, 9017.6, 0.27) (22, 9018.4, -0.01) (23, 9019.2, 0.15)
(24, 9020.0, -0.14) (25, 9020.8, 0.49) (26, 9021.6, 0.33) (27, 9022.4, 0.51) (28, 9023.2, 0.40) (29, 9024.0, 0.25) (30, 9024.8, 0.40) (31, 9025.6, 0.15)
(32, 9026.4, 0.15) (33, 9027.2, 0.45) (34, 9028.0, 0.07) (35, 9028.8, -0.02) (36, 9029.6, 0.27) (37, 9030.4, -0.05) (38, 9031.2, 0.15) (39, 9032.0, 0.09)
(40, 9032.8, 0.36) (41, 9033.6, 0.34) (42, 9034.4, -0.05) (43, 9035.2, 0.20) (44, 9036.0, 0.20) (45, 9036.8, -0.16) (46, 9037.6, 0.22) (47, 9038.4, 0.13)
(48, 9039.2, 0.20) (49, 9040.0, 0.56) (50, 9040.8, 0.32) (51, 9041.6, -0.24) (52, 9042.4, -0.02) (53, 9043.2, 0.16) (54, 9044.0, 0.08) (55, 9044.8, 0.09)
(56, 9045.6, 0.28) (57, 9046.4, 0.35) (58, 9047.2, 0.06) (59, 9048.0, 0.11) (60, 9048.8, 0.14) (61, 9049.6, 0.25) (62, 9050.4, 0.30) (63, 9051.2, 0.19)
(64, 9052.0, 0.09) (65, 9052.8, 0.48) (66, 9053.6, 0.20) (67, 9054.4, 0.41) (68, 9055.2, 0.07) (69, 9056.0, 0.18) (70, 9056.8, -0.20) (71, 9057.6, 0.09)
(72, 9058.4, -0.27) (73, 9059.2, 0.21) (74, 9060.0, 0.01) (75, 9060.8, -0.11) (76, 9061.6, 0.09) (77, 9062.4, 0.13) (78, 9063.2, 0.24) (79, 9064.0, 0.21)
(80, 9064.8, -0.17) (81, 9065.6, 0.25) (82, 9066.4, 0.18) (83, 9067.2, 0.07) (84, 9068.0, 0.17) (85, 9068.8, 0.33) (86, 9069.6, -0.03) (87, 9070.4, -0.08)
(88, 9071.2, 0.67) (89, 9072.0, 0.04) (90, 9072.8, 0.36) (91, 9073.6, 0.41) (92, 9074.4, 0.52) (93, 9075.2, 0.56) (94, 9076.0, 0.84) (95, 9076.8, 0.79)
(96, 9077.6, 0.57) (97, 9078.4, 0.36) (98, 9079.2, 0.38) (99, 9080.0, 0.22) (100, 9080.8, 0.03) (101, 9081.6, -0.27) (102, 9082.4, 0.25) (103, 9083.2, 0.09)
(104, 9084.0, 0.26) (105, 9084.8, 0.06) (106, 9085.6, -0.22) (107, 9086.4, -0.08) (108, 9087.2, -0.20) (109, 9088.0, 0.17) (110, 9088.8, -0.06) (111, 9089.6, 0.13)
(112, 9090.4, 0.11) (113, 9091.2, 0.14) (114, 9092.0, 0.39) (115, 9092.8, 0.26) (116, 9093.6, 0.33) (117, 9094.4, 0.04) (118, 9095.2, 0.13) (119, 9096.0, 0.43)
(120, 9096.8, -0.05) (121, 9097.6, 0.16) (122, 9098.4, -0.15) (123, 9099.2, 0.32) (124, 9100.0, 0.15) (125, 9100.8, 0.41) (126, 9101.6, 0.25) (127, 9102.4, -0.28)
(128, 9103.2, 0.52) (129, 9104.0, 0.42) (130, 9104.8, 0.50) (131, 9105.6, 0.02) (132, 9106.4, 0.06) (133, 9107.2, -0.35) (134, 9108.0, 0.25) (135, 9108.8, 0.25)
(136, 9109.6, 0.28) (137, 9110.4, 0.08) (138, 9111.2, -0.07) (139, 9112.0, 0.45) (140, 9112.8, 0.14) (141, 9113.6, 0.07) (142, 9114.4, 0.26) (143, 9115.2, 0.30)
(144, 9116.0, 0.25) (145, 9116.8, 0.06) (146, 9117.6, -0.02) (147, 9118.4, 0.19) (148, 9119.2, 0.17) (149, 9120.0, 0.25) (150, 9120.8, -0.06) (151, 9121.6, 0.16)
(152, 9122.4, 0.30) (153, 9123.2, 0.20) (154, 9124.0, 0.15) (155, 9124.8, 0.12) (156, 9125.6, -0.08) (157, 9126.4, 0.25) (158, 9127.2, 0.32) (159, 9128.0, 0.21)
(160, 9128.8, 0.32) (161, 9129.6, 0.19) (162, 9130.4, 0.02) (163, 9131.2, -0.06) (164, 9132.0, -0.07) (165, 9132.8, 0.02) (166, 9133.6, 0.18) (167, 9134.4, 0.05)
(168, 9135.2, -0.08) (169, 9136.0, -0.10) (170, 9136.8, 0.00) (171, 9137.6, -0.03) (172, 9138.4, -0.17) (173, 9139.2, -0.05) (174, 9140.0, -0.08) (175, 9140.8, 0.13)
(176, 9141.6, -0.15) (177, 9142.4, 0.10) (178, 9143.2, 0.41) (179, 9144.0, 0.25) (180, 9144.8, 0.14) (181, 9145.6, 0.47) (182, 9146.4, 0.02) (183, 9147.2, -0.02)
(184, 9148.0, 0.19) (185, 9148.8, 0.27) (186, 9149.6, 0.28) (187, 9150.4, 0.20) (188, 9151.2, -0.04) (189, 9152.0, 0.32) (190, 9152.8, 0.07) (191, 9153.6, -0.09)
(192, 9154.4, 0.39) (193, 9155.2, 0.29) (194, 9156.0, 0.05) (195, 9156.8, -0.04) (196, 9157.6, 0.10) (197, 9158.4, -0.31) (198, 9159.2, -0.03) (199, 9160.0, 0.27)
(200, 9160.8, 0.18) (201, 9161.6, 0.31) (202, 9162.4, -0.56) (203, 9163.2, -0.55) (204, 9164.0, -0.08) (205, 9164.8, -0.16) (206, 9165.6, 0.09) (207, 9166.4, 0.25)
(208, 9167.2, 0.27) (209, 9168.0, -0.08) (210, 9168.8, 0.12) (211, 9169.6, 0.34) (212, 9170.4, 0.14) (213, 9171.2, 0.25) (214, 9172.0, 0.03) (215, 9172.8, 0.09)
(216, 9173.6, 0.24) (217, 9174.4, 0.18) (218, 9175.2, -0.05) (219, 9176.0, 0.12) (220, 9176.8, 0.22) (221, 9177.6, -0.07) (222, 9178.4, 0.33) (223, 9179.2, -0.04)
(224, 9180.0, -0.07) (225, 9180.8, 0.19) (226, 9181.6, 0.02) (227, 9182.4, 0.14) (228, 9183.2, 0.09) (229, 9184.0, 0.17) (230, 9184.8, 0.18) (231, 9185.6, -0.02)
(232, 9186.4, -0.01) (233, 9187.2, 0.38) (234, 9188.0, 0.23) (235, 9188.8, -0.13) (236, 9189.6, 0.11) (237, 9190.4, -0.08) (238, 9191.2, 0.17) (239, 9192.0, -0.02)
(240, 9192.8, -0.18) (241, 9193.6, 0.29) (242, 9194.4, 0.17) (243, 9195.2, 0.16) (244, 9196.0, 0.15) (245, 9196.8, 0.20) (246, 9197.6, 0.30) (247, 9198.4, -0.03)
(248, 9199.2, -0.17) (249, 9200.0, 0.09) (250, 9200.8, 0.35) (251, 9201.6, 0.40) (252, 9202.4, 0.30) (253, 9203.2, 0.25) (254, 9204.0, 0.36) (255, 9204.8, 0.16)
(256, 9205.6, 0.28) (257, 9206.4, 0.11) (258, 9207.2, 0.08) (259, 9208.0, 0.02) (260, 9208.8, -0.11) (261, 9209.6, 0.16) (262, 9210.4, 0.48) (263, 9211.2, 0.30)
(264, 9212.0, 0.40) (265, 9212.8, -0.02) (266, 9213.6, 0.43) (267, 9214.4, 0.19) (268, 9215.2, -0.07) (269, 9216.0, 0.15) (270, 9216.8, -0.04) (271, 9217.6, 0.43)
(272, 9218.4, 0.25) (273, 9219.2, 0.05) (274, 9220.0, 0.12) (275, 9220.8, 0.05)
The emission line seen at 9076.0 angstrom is H-beta 4861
